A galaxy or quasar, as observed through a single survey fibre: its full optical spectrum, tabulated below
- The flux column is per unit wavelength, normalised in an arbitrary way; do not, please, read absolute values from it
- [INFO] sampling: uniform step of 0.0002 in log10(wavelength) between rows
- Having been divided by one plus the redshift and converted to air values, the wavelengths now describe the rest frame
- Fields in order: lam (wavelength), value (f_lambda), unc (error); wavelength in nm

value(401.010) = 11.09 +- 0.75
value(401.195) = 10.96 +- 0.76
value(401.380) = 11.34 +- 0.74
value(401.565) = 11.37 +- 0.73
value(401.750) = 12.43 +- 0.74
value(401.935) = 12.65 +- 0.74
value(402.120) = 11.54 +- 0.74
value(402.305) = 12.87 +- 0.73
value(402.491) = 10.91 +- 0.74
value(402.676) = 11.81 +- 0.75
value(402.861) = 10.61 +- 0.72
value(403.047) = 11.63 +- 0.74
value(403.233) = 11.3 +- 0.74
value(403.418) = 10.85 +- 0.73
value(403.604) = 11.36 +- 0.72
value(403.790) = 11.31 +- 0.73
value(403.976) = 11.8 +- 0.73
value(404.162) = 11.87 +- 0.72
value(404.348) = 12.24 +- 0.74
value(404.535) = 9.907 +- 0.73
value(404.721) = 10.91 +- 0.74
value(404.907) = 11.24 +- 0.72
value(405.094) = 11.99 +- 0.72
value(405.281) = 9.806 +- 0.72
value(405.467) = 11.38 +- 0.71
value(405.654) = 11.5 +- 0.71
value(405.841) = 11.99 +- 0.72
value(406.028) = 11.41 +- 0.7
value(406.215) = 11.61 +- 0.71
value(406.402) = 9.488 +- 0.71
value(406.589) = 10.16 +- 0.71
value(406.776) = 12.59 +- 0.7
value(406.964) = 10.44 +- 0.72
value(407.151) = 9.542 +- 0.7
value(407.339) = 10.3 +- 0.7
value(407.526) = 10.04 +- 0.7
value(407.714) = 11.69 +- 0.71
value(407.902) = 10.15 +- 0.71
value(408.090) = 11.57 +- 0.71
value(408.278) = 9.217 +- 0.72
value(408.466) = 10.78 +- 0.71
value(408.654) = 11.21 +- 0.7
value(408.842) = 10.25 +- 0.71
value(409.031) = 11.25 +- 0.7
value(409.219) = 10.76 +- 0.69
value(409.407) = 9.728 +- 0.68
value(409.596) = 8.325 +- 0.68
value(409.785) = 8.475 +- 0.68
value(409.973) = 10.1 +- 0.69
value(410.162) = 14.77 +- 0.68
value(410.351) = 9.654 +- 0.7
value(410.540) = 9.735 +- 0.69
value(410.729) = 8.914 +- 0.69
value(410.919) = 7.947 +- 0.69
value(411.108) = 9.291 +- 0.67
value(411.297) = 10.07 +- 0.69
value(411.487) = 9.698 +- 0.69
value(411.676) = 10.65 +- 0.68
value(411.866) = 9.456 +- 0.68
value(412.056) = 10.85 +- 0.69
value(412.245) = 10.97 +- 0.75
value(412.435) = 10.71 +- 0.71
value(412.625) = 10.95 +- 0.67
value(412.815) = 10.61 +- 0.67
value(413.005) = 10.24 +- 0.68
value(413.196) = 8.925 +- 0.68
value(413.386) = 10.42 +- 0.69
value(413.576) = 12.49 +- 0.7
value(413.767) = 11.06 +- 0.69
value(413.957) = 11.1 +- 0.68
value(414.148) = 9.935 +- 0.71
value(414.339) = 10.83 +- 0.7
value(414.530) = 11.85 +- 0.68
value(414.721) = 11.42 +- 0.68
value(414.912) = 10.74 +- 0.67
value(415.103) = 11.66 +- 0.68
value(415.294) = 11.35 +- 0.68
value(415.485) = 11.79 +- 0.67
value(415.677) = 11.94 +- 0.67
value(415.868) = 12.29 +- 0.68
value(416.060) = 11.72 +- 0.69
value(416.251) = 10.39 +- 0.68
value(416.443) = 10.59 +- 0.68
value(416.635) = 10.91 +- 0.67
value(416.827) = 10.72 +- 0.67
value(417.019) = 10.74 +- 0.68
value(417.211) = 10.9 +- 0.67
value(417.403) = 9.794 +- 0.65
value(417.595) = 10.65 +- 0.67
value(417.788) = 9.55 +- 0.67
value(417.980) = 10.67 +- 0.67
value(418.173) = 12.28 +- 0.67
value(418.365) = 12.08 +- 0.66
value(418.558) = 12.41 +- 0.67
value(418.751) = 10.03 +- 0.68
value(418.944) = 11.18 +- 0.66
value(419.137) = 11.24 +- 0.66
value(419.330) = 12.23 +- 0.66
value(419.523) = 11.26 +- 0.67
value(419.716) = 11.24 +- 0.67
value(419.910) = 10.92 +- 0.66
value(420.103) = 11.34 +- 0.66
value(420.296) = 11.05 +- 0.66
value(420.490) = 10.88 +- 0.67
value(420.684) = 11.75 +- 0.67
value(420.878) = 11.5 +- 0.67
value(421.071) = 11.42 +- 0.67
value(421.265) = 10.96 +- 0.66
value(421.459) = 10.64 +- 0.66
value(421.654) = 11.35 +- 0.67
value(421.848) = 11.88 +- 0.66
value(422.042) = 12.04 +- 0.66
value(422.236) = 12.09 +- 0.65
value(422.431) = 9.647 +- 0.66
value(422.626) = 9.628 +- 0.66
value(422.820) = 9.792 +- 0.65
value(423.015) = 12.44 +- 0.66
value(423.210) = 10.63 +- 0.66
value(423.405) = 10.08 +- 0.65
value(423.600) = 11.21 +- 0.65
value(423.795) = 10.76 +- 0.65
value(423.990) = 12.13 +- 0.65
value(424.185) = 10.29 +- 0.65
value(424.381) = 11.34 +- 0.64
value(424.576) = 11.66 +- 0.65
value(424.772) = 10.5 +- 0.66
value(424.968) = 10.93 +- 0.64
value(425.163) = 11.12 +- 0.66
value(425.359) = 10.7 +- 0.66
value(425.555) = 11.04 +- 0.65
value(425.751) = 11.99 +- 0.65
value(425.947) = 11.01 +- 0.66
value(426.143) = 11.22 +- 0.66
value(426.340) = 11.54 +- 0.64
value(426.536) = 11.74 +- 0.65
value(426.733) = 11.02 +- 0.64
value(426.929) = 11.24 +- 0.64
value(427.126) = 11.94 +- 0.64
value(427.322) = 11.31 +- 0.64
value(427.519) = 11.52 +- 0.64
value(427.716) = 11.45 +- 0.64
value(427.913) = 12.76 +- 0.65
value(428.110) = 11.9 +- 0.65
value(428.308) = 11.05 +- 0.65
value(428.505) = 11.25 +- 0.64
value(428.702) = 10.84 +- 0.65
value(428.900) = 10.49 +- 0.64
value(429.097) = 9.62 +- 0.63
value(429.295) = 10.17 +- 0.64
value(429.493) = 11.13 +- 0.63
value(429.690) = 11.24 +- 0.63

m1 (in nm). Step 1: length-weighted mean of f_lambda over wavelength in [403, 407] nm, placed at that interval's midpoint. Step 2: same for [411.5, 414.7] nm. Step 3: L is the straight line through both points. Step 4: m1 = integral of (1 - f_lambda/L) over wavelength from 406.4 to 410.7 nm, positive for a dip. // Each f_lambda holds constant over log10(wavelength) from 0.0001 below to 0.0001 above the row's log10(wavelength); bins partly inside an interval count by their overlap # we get 0.21 nm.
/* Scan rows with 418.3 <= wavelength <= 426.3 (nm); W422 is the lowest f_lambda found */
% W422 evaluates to 9.628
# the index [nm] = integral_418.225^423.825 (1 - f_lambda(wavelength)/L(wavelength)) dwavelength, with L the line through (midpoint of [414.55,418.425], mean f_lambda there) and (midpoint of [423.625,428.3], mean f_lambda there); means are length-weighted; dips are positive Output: 0.03 nm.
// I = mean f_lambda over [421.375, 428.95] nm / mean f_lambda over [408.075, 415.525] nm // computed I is 1.07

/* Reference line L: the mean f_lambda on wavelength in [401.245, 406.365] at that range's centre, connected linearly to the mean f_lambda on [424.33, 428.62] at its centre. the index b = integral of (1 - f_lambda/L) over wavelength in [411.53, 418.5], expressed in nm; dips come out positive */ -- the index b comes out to 0.30 nm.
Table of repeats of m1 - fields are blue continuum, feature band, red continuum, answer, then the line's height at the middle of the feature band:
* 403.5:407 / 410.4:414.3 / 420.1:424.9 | 0.33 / 11.2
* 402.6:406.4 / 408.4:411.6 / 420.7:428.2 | 0.34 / 11.3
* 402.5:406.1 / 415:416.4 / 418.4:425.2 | -0.04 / 11.2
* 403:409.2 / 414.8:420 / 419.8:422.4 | 0.04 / 11.2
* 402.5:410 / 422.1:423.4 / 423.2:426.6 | 0.04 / 11.1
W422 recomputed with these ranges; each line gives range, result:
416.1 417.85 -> 9.55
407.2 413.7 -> 7.947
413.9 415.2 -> 9.935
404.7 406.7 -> 9.488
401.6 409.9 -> 8.325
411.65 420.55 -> 8.925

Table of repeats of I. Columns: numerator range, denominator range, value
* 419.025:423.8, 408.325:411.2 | 1.11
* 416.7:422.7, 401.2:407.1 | 0.98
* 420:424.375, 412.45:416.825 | 1.00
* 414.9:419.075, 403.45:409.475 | 1.02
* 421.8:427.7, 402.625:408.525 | 1.01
